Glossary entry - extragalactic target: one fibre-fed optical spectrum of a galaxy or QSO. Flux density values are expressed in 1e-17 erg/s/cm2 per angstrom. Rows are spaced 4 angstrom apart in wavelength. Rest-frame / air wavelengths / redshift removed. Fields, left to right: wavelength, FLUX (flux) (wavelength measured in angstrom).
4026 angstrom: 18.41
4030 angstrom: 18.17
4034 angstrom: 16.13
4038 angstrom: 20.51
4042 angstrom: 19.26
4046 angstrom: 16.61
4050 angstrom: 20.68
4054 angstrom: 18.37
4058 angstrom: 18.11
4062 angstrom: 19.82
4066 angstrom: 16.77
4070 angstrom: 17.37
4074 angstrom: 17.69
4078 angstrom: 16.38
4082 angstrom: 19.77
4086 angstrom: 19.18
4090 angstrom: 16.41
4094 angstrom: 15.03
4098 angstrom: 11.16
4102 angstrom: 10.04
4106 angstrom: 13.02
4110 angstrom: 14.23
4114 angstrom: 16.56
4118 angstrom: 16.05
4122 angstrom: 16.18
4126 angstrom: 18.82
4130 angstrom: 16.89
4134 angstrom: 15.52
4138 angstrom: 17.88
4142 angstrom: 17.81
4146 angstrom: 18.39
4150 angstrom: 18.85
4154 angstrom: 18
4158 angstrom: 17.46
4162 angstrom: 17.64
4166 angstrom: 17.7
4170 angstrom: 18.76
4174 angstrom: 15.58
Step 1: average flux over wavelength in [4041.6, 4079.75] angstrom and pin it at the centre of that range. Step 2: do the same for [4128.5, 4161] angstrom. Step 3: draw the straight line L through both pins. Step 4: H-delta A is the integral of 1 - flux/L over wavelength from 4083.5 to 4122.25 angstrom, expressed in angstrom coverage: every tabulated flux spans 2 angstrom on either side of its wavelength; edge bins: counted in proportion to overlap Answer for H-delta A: 6.6 angstrom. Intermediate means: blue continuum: 18.1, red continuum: 17.6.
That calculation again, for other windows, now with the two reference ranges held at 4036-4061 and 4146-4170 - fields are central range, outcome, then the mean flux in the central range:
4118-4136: 1.5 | 16.8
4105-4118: 2.5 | 14.9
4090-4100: 2.6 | 13.8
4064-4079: 1.3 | 17.1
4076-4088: 0.1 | 18.4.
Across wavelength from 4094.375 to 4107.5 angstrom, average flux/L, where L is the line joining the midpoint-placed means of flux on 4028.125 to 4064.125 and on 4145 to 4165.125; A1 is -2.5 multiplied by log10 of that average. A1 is 0.479 mag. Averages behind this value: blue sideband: 18.6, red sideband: 18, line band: 11.8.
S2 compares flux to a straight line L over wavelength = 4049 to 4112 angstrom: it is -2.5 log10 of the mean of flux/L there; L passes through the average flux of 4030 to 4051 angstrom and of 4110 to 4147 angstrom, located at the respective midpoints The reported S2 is 0.09 mag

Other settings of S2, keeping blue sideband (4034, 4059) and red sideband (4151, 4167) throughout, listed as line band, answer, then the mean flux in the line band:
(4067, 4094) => 0.05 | 17.6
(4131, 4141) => 0.07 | 16.8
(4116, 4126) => 0.09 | 16.7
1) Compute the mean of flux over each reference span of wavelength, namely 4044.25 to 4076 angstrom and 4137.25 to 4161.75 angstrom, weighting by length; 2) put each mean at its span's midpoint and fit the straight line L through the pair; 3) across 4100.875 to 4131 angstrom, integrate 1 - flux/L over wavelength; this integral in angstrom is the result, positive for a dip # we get 4.6 angstrom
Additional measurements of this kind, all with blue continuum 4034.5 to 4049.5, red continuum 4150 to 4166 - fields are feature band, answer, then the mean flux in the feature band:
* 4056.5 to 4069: 0.3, 18.2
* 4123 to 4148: 0.7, 17.5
